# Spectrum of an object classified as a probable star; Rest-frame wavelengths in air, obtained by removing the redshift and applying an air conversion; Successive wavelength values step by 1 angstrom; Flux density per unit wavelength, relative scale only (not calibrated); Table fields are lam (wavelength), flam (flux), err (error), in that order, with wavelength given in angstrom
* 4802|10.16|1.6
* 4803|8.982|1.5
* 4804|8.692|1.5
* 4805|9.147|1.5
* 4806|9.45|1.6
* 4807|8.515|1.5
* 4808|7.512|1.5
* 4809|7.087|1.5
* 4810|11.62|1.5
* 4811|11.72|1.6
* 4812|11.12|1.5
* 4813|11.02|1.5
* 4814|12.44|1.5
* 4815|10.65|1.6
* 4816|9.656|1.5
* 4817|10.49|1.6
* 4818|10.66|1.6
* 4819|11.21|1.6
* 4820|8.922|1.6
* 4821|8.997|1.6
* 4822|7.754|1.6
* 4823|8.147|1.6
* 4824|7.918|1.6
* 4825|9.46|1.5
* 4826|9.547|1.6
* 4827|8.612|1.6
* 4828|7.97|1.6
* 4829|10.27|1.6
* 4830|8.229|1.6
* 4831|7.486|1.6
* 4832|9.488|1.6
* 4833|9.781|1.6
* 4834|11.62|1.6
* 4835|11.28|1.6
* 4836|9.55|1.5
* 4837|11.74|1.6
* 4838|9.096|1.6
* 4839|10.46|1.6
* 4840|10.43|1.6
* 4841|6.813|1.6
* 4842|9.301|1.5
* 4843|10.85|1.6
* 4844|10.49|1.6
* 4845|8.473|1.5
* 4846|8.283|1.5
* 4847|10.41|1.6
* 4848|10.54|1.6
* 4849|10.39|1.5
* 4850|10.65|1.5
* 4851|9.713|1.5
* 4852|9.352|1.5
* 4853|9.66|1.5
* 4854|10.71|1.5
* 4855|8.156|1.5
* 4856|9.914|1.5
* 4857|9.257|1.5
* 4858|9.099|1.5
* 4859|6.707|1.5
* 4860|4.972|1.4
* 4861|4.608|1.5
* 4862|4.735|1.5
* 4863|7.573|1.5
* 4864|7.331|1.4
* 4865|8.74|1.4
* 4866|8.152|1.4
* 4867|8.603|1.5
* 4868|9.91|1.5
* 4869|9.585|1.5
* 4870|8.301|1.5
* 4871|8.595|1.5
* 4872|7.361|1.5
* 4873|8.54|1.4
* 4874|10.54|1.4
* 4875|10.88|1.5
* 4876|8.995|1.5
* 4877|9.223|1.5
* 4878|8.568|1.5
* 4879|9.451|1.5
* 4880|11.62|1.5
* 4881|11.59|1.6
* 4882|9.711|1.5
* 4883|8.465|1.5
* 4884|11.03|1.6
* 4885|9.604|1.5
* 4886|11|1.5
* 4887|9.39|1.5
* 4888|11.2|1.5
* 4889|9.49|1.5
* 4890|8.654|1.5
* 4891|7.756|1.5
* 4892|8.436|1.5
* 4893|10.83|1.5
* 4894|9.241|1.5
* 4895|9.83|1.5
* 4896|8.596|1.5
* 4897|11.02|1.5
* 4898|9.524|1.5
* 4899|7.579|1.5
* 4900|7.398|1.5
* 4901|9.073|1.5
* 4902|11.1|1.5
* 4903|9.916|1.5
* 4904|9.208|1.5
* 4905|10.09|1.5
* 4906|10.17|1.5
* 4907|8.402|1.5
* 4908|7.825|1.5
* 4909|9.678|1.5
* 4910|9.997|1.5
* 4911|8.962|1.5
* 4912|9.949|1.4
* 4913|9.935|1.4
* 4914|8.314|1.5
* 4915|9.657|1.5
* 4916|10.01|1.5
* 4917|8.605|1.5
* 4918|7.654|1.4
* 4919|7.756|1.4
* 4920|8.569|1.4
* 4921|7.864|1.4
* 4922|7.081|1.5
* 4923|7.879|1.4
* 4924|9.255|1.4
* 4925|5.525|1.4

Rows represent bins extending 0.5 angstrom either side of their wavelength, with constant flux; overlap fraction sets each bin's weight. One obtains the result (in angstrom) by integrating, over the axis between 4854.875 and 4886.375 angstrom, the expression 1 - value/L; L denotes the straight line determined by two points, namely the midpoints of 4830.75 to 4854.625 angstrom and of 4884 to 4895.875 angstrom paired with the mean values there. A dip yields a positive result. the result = 3.0 angstrom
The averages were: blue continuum 9.87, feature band 8.77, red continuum 9.61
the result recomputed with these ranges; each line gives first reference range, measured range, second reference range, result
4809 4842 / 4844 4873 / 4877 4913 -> 3.21 angstrom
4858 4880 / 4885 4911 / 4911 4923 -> -2.80 angstrom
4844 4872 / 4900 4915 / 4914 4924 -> -1.74 angstrom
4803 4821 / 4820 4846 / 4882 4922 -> 1.21 angstrom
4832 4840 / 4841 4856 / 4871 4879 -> 0.49 angstrom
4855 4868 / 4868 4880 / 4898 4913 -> -1.73 angstrom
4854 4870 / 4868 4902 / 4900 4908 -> -2.78 angstrom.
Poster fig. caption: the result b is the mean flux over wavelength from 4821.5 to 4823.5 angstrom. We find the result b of 7.95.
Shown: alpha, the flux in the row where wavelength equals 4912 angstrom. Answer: 9.949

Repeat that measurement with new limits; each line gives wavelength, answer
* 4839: 10.46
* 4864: 7.331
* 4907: 8.402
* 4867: 8.603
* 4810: 11.62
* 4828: 7.97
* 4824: 7.918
